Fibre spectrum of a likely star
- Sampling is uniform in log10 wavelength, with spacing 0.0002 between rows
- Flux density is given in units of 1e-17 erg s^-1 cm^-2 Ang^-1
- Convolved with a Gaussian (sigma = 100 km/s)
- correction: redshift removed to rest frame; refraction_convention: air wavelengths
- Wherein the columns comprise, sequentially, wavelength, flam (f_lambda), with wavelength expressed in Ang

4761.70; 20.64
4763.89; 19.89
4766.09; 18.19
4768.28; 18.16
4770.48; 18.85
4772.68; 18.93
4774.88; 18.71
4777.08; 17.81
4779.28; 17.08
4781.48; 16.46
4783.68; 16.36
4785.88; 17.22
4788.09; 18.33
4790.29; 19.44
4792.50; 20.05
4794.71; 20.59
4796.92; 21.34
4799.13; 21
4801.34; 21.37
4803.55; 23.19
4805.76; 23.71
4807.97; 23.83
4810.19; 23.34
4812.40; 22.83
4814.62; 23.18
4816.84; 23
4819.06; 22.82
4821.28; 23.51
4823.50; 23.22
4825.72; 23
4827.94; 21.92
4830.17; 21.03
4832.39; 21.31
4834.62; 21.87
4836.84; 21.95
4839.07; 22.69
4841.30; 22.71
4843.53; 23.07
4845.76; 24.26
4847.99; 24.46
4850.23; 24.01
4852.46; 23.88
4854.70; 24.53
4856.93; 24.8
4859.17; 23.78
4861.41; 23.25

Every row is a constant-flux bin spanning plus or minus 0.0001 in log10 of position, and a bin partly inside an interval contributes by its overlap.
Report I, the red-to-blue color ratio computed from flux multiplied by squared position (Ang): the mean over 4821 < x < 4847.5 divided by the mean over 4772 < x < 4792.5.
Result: 1.3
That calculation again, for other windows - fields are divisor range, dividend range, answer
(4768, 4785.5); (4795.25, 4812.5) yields 1.28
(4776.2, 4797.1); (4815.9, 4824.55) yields 1.28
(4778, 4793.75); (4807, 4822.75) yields 1.31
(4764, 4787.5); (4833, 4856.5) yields 1.34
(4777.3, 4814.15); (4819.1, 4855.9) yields 1.15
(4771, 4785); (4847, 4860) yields 1.42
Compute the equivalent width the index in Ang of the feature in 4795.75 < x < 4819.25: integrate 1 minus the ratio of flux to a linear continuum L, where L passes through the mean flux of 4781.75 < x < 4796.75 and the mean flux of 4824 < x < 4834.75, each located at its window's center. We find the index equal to -2.9 Ang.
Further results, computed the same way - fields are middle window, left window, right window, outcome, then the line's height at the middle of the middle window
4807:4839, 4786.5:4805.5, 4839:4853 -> -0.5 Ang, 22.3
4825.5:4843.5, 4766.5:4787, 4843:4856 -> 0.6 Ang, 22.8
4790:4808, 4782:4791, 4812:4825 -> -1.6 Ang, 19.8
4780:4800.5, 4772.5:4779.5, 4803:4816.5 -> 1.4 Ang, 20.3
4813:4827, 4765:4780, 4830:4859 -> -1.0 Ang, 21.5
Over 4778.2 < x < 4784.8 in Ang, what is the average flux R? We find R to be 16.7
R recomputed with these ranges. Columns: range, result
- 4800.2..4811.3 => 23.1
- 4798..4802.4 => 21.2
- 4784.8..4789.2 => 17.8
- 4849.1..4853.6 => 23.9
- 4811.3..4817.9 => 23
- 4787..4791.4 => 18.9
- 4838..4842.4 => 22.7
